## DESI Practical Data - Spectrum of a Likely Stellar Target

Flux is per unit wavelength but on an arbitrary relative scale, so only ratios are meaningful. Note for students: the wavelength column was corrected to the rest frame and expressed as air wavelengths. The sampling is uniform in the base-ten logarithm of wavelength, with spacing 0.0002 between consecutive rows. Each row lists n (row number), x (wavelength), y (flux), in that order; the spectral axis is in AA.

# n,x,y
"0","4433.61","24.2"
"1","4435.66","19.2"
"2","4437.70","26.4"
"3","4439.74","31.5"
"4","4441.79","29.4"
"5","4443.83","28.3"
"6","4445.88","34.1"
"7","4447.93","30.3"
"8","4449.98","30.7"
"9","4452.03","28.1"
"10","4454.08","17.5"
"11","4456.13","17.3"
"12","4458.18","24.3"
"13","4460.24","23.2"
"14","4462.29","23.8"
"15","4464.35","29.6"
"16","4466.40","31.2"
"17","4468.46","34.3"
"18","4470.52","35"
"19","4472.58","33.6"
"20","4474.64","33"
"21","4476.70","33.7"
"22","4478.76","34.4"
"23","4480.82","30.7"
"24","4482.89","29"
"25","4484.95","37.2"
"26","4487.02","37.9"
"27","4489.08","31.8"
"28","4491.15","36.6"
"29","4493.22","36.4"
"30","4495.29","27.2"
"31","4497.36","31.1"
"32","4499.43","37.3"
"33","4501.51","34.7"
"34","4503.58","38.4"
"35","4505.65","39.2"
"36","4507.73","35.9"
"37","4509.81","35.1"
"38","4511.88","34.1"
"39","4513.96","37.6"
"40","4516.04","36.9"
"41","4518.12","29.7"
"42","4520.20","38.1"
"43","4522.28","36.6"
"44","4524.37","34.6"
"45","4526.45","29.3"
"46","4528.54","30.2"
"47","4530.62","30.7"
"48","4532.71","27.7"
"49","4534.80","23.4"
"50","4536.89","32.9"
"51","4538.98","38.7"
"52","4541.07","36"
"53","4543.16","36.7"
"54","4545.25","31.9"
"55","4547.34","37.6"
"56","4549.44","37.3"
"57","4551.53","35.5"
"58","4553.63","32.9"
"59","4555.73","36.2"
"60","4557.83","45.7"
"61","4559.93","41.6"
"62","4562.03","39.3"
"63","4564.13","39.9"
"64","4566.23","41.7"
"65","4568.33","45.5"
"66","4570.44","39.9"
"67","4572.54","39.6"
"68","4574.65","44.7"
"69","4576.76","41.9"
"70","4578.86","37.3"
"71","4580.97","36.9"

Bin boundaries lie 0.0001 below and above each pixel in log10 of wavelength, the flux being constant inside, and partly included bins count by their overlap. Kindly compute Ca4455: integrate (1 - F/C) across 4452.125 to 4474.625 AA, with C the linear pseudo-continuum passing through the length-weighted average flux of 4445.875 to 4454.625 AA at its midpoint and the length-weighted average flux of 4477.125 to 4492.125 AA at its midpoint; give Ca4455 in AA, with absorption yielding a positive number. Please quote 2.3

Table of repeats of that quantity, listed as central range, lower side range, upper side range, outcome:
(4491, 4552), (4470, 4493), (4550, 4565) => 3.7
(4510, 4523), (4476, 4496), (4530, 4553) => -0.7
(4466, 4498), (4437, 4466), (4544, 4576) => -3.3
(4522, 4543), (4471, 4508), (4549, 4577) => 3.2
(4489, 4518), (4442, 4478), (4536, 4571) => -1.7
